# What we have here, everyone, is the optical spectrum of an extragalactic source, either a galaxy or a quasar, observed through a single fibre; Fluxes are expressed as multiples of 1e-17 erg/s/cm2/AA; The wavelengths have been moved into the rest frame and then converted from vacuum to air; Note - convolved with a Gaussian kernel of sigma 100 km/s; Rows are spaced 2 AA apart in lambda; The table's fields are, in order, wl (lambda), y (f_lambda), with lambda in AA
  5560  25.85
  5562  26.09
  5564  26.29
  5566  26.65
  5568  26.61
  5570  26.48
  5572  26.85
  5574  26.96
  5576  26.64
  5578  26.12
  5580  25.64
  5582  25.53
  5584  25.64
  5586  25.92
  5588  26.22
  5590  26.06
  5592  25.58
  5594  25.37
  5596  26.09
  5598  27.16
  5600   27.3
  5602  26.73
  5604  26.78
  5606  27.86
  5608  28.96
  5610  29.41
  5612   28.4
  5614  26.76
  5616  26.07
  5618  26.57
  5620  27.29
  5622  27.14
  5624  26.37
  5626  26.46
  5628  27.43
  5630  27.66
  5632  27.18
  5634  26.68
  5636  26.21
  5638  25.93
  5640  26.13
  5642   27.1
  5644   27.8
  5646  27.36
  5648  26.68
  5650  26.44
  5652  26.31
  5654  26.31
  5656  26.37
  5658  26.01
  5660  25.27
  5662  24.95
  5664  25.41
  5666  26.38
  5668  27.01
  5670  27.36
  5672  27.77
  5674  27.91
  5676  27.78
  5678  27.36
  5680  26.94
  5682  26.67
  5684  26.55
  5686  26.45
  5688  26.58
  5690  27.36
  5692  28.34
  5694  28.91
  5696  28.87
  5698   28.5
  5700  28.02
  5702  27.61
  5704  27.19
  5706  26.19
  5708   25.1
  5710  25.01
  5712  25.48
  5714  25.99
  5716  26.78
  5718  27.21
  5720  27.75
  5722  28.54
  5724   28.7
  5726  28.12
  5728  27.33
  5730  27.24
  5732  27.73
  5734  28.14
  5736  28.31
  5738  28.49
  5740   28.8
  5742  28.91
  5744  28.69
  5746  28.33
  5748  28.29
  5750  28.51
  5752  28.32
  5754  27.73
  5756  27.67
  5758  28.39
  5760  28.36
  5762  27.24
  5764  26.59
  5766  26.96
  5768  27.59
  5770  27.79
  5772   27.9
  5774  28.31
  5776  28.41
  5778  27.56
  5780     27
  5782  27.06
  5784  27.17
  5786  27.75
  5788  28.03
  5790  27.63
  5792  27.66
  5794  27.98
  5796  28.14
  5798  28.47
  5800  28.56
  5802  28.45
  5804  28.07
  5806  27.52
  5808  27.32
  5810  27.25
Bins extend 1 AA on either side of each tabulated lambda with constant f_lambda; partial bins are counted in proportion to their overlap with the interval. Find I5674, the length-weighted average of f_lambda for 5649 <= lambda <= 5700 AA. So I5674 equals 27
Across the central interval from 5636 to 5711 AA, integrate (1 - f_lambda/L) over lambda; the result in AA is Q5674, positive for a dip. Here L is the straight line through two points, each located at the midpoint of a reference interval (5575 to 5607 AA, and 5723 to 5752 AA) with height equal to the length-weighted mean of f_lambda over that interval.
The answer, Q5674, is 1.5 AA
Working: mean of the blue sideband 26.3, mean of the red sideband 28.3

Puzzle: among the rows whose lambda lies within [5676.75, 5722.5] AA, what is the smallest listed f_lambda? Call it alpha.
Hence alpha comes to 25.01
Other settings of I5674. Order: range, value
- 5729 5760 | 28.2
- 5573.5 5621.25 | 26.7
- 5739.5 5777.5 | 28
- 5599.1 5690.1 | 26.9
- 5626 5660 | 26.7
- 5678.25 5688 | 26.7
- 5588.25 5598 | 26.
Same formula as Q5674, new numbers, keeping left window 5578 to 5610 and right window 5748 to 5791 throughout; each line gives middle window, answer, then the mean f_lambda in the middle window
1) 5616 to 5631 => -0.11 AA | 26.9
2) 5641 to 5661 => 0.27 AA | 26.6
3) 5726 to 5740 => -0.24 AA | 28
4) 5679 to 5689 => 0.19 AA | 26.6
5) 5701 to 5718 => 0.68 AA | 26.2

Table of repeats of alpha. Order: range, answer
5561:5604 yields 25.37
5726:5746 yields 27.24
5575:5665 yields 24.95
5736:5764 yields 26.59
